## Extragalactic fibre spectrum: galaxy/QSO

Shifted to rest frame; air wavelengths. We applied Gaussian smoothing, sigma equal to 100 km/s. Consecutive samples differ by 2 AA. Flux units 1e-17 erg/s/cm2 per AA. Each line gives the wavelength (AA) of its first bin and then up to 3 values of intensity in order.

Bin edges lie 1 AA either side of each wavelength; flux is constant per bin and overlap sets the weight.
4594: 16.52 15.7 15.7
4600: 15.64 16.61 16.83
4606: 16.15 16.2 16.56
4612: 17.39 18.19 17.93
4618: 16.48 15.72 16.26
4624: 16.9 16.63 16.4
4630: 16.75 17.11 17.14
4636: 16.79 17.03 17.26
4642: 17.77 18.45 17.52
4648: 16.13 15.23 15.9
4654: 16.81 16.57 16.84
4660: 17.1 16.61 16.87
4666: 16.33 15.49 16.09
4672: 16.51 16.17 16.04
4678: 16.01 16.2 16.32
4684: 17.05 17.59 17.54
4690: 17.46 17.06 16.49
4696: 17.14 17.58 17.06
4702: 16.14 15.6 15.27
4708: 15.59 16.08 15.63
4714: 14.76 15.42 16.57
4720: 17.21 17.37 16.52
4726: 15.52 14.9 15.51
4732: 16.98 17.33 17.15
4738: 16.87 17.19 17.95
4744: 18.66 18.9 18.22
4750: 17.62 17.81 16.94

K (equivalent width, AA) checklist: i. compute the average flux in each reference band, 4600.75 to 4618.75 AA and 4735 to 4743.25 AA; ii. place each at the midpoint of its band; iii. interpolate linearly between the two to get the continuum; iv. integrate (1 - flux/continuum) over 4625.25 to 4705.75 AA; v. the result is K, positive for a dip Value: 1.82 AA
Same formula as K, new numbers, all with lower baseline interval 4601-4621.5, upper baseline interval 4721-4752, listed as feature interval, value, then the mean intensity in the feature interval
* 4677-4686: 0.2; 16.5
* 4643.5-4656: 0.2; 16.6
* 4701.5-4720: 1.4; 15.7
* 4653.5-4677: 0.7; 16.4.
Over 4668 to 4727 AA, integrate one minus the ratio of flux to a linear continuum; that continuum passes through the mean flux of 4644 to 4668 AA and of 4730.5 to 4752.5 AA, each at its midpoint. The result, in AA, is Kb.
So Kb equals 2.4 AA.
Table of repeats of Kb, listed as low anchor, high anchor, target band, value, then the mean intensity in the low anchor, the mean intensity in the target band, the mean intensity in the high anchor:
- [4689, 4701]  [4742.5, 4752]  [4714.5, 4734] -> 1.7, 17.1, 16.2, 18.3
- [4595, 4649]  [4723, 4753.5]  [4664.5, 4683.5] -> 0.9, 16.8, 16.2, 17.1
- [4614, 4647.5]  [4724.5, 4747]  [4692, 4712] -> 0.8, 17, 16.3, 17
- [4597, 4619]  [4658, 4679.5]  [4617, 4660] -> -0.6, 16.7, 16.8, 16.3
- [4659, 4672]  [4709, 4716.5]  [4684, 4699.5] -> -1.3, 16.4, 17.2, 15.5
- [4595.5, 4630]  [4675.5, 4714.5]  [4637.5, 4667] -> -0.6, 16.6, 16.8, 16.5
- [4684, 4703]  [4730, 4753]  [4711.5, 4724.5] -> 0.9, 17.1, 16.2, 17.6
